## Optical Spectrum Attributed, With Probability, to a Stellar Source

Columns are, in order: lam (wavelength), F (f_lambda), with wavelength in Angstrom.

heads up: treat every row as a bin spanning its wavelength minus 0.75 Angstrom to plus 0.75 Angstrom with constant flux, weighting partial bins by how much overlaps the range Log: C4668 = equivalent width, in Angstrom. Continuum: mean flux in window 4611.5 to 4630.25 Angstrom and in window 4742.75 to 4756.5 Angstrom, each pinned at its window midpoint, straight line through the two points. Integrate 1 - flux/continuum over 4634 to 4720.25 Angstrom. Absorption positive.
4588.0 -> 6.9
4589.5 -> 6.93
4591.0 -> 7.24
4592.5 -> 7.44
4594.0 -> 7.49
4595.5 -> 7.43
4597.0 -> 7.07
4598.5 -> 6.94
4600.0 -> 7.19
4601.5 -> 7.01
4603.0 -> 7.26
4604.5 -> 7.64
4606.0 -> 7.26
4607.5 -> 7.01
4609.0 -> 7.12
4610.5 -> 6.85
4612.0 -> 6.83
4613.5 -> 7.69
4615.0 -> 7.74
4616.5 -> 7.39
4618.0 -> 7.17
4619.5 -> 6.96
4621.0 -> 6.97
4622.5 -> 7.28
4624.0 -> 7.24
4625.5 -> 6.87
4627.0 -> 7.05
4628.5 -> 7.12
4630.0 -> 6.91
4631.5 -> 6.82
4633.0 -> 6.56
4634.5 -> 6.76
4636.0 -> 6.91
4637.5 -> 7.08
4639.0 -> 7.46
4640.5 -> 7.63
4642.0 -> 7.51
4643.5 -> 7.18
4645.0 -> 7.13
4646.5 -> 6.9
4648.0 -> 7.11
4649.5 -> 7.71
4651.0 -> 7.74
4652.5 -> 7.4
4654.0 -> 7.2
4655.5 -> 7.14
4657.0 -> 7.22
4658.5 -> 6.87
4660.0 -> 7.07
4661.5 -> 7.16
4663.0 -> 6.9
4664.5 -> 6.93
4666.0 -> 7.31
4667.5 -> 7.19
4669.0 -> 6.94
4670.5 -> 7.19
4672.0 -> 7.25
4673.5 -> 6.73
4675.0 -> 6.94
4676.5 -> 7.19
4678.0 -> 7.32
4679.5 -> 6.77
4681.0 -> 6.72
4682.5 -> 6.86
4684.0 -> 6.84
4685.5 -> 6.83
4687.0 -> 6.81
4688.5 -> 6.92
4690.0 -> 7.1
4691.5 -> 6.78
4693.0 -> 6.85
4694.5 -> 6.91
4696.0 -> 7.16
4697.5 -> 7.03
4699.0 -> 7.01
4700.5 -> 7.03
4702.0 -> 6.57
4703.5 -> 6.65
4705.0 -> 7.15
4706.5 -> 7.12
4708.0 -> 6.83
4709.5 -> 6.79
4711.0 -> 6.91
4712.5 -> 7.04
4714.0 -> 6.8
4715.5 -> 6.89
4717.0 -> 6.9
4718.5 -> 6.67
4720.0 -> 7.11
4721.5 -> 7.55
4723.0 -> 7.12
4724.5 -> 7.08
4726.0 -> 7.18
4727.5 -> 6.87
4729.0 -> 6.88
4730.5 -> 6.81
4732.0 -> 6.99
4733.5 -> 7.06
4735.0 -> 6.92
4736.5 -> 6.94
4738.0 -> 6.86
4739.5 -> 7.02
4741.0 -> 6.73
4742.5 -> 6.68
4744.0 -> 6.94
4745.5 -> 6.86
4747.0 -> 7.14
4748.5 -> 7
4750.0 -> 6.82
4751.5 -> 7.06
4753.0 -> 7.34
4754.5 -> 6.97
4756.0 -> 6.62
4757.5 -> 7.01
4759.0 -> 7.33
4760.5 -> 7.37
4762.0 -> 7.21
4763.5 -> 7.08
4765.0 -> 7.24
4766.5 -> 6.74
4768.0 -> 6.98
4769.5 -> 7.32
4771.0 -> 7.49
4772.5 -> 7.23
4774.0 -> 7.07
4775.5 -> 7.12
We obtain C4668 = 0.6 Angstrom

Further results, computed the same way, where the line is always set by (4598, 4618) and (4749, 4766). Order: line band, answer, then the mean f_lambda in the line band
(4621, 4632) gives 0.3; 7.04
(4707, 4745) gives 0.9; 6.94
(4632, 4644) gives 0.1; 7.13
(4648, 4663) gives -0.1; 7.25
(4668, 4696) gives 0.8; 6.95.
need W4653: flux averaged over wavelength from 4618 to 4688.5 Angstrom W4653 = 7.08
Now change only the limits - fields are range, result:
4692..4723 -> 6.95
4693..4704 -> 6.91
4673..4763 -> 6.96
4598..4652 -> 7.17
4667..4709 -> 6.95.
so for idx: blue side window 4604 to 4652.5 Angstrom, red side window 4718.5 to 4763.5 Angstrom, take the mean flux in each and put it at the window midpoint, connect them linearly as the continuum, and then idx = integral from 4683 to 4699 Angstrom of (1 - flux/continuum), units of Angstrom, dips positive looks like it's 0.4 Angstrom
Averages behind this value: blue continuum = 7.18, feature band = 6.93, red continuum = 7.01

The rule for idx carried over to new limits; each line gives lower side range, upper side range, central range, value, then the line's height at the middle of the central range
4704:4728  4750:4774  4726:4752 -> 0.5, 7.06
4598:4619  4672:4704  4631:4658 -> -0.4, 7.08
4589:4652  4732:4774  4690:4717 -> 0.7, 7.09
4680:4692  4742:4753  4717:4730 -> -0.2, 6.92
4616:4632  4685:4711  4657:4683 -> -0.2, 6.97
